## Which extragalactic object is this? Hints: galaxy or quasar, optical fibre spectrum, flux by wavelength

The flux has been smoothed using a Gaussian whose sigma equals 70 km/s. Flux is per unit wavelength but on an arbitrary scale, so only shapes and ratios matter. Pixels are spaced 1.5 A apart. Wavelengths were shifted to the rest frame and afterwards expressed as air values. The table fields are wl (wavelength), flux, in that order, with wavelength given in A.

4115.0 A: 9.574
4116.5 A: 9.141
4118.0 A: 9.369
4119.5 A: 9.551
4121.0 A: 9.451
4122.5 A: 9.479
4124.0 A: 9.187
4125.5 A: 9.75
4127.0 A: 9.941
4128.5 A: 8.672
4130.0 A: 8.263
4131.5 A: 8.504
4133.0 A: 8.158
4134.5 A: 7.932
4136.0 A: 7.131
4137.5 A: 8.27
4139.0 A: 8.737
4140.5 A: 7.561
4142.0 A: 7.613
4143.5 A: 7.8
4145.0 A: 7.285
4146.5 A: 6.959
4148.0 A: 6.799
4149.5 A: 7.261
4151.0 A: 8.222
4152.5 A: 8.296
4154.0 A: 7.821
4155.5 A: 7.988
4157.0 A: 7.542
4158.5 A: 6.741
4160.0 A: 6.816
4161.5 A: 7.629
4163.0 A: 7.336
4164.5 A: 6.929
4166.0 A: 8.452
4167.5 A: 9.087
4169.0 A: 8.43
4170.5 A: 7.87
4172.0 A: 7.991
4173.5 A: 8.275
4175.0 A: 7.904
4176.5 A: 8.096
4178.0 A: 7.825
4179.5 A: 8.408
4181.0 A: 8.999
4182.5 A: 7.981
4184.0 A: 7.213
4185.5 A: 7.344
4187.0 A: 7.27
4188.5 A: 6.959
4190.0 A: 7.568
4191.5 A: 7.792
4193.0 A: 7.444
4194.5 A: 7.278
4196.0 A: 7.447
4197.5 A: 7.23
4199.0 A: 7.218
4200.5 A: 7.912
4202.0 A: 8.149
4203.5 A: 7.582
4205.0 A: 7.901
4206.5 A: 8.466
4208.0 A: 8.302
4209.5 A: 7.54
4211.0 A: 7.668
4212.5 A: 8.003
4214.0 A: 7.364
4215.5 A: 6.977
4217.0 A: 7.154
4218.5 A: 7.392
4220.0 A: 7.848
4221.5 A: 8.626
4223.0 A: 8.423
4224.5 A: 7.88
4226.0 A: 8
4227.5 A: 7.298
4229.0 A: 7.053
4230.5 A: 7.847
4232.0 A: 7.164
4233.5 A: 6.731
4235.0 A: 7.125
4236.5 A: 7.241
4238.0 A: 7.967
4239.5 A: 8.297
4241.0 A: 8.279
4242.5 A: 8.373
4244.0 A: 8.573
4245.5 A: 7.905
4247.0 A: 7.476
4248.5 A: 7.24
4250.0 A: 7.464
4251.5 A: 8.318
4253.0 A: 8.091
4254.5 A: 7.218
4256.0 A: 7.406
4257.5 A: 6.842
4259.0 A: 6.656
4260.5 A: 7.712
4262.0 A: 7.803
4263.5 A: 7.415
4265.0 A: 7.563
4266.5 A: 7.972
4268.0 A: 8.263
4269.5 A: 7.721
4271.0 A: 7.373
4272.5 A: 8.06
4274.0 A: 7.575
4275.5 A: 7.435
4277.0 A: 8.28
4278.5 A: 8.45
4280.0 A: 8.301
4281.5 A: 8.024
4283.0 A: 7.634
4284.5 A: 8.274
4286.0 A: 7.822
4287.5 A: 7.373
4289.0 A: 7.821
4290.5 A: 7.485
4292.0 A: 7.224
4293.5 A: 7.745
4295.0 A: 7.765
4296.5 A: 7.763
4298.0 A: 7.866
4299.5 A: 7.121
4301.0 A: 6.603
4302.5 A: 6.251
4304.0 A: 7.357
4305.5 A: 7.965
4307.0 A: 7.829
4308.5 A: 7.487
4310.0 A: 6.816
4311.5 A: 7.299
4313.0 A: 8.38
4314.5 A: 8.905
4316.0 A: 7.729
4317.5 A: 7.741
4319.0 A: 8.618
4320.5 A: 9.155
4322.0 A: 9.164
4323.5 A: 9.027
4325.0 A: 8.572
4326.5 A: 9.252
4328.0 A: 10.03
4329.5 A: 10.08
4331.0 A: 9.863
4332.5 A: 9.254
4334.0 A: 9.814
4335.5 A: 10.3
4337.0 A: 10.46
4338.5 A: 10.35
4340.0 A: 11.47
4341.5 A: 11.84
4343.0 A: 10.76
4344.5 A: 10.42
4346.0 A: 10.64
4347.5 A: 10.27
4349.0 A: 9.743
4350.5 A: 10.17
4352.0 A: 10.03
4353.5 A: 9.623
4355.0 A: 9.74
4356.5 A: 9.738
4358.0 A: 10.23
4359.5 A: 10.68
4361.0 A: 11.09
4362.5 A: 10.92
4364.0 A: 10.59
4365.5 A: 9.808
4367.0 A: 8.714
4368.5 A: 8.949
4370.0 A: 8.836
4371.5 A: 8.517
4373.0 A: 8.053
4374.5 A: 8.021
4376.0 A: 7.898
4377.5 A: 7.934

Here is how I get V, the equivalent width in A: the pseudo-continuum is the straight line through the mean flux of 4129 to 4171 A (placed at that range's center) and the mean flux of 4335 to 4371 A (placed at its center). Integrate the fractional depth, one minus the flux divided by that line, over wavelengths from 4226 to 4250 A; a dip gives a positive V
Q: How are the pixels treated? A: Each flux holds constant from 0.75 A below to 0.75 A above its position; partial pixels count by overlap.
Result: 3.2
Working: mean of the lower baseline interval 7.77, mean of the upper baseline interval 10.2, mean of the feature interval 7.64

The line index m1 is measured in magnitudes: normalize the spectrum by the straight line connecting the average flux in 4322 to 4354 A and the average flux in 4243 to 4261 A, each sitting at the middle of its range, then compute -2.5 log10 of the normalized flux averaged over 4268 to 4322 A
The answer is 0.14 mag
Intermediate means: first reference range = 7.58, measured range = 7.78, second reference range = 10.1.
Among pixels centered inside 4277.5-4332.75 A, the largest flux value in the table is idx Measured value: 10.08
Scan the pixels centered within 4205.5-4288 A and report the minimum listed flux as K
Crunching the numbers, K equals 6.656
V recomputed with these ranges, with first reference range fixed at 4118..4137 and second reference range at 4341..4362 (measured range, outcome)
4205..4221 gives 2.9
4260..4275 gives 3.1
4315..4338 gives 2.0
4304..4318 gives 3.2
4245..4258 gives 2.8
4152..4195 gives 6.5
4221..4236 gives 3.0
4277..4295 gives 3.7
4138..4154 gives 2.3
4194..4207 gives 2.3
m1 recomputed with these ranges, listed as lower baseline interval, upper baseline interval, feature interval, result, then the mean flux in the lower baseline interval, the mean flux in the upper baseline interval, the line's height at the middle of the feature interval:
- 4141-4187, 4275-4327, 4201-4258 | 0.014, 7.75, 7.9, 7.82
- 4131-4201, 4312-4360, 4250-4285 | 0.154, 7.73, 9.73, 8.93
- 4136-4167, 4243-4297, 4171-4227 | -0.016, 7.6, 7.73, 7.65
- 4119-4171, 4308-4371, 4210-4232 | 0.135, 8.09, 9.59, 8.68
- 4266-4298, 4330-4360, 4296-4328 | 0.129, 7.83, 10.3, 8.99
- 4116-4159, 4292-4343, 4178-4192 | 0.086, 8.26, 8.67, 8.37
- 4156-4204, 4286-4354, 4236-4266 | 0.078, 7.71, 8.82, 8.27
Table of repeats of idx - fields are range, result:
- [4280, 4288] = 8.301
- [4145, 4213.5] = 9.087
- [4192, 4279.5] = 8.626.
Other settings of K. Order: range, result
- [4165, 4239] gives 6.731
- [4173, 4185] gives 7.213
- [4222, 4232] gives 7.053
